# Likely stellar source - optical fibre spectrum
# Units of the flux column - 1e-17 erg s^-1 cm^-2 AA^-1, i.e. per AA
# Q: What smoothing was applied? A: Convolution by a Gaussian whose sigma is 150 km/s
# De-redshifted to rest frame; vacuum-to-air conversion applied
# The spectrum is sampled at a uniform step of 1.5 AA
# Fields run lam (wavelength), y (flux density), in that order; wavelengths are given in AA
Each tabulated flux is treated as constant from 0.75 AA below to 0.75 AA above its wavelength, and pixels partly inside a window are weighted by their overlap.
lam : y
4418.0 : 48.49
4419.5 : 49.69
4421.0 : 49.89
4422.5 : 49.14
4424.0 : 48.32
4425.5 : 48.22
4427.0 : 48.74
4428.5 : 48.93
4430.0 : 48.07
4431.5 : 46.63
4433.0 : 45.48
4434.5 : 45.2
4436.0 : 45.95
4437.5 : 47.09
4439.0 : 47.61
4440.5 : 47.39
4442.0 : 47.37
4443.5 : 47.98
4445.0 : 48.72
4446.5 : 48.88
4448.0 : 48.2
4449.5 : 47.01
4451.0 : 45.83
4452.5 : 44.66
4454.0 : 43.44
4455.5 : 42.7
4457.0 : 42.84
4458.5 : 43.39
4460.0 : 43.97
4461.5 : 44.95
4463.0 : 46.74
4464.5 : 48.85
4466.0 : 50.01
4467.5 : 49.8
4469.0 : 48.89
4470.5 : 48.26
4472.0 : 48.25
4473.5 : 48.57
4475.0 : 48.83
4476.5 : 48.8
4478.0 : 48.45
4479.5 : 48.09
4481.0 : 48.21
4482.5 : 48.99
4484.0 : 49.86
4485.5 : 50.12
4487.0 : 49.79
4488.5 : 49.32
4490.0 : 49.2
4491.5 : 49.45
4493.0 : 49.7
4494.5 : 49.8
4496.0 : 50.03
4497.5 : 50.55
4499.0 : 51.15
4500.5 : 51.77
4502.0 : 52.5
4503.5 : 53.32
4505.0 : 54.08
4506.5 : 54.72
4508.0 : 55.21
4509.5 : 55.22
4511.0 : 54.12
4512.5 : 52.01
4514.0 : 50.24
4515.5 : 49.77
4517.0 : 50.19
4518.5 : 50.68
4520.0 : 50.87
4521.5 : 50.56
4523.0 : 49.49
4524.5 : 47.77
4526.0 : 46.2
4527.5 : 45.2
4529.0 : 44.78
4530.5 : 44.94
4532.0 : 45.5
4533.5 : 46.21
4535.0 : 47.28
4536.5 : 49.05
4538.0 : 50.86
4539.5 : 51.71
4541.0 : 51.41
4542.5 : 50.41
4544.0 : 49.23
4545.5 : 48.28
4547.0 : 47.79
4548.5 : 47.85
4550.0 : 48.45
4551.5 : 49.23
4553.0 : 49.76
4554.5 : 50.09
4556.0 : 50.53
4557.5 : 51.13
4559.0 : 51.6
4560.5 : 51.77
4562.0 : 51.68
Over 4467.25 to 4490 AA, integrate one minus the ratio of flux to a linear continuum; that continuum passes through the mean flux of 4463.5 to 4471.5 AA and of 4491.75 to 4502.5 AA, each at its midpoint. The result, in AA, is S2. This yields 0.3 AA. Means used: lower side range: 49.1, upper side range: 50.7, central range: 48.9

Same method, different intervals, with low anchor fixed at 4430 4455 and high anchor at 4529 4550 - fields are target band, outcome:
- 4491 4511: -1.9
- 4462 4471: -0.3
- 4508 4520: -1.0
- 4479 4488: -0.3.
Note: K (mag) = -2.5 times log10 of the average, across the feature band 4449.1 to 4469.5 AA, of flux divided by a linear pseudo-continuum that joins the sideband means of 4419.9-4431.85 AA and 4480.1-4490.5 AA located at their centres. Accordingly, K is 0.07 mag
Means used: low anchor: 48.6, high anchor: 49.3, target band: 45.9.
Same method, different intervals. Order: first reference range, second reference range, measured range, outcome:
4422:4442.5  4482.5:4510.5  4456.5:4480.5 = 0.05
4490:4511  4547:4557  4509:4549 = 0.03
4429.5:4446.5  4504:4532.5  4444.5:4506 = 0.00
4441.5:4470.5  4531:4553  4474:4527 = -0.06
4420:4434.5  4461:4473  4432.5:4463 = 0.05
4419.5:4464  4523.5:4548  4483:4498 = -0.05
